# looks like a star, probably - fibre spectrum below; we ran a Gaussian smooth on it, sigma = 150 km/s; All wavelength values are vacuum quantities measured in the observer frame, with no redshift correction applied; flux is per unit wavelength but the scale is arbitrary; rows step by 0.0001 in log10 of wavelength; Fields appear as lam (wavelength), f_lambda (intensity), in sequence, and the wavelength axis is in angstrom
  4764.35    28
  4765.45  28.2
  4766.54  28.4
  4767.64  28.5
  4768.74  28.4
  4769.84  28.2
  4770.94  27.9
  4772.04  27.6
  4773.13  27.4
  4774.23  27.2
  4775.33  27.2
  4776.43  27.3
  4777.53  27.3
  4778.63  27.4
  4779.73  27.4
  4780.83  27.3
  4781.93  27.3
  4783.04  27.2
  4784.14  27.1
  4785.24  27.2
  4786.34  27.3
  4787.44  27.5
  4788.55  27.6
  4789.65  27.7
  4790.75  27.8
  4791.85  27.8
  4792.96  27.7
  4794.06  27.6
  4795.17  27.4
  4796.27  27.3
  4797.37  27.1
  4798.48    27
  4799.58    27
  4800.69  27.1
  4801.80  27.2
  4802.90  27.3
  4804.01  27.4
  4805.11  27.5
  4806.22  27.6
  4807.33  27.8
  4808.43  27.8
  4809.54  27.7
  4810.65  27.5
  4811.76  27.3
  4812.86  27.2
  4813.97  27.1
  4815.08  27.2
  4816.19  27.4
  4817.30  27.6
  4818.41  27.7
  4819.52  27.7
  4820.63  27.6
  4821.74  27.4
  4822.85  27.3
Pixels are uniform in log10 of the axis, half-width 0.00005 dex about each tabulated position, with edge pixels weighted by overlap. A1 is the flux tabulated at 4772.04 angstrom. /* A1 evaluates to 27.6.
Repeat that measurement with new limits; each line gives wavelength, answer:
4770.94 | 27.9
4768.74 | 28.4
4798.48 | 27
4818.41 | 27.7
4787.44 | 27.5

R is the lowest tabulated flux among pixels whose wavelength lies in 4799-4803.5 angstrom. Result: 27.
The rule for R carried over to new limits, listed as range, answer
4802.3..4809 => 27.3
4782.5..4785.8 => 27.1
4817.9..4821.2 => 27.6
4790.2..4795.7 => 27.4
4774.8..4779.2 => 27.2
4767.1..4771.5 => 27.9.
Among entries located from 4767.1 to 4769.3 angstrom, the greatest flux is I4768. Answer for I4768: 28.5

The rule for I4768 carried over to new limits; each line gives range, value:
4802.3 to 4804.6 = 27.4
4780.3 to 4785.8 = 27.3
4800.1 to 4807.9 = 27.8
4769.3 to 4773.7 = 28.2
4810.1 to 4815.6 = 27.5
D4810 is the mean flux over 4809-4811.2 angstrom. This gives 27.6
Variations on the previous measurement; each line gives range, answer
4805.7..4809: 27.7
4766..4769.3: 28.4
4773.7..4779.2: 27.3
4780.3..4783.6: 27.2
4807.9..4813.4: 27.5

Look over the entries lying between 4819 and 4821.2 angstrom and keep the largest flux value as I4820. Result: 27.7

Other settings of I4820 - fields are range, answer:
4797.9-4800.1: 27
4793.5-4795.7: 27.6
